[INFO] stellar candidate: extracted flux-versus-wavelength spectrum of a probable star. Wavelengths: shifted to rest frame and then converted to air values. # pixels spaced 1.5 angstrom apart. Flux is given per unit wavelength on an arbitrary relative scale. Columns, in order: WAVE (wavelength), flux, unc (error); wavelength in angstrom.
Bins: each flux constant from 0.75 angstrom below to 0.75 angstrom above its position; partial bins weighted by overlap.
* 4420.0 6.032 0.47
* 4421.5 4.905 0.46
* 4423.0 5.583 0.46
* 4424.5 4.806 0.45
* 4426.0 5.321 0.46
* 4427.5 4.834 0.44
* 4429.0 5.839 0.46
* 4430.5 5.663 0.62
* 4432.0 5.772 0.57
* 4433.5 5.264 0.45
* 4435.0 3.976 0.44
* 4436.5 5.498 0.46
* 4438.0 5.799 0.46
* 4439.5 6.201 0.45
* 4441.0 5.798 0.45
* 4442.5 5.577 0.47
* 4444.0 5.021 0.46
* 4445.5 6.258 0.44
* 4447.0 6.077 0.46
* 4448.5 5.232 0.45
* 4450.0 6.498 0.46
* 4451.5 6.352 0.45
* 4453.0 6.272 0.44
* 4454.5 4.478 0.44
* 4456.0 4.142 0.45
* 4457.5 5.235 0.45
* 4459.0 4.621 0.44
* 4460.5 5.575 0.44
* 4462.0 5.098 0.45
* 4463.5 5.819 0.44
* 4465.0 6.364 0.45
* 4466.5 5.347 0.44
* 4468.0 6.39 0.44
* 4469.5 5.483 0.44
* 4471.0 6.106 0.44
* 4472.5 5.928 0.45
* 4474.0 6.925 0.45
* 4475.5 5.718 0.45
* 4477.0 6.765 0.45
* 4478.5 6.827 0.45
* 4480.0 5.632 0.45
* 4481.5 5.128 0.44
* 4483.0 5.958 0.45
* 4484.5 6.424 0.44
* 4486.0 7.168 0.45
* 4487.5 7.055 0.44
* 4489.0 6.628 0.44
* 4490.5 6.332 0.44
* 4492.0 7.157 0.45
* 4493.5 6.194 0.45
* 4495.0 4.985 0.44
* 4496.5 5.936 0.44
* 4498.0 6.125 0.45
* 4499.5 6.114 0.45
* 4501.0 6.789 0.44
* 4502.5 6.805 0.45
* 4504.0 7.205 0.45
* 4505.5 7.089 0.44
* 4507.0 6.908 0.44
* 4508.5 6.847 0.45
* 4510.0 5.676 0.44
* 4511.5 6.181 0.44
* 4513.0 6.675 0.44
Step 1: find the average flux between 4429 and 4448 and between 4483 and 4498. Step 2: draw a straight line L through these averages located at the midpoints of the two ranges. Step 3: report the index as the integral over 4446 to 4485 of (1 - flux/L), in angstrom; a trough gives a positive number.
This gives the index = 1.4 angstrom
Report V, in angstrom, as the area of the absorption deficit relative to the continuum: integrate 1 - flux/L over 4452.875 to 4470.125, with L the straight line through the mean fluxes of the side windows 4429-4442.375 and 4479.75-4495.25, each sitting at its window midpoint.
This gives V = 1.59 angstrom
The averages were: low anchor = 5.52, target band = 5.37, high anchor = 6.3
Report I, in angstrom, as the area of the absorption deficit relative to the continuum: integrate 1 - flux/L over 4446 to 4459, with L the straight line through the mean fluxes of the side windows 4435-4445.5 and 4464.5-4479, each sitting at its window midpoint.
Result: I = 0.7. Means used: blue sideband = 5.57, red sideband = 6.17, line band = 5.5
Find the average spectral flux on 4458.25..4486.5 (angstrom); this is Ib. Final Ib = 5.95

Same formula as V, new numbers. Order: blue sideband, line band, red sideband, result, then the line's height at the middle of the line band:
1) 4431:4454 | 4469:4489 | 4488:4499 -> -0.7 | 6.06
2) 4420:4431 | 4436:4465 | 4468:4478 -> 1.0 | 5.78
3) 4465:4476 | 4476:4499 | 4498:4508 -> 0.4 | 6.41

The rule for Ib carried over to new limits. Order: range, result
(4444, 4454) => 5.99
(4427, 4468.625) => 5.54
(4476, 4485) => 6.1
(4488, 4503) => 6.31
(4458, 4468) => 5.53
